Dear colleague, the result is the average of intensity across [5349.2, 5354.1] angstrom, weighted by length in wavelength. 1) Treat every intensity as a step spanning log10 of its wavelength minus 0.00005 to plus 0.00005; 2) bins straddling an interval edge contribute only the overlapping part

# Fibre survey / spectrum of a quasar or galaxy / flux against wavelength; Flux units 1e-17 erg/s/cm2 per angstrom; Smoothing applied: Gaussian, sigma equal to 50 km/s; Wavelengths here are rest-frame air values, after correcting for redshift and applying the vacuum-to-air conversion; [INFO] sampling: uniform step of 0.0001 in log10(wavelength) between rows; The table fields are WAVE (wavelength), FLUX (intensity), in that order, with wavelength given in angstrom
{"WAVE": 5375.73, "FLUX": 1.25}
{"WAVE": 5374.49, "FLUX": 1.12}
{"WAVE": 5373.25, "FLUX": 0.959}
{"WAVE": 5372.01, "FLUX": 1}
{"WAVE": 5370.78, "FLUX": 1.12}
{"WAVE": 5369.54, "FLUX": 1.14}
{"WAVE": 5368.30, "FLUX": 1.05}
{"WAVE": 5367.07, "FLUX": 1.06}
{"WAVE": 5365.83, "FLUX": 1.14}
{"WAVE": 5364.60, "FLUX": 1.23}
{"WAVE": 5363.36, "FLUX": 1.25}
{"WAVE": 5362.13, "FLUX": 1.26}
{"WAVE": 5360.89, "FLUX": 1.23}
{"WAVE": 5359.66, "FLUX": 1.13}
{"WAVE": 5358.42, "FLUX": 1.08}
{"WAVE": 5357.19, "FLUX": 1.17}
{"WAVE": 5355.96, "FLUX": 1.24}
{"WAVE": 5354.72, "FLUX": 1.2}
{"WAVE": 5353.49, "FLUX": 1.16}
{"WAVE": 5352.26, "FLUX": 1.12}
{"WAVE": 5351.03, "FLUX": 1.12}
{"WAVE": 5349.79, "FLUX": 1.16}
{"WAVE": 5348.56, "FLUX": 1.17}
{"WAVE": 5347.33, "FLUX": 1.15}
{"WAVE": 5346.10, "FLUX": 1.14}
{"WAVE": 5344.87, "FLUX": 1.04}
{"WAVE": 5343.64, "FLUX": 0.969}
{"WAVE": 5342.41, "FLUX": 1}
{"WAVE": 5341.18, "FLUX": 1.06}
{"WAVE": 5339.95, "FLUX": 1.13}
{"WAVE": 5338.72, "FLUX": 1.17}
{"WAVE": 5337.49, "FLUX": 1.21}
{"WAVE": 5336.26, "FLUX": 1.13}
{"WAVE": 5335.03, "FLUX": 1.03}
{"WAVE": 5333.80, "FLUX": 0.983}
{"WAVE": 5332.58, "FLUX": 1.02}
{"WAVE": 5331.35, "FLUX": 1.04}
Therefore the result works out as 1.14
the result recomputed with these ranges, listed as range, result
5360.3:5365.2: 1.24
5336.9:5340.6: 1.17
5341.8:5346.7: 1.04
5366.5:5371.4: 1.09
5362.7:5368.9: 1.15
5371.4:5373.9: 0.979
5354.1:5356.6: 1.22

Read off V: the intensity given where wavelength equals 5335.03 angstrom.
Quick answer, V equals 1.03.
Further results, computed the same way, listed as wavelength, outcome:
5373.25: 0.959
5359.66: 1.13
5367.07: 1.06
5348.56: 1.17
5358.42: 1.08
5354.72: 1.2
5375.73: 1.25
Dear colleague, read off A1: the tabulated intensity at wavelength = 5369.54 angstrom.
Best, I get 1.14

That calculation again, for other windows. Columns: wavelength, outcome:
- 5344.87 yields 1.04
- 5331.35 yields 1.04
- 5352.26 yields 1.12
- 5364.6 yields 1.23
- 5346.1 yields 1.14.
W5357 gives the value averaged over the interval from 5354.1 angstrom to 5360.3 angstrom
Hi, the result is 1.16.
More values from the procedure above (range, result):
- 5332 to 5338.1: 1.08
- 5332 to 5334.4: 1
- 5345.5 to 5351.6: 1.15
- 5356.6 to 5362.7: 1.17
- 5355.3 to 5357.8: 1.2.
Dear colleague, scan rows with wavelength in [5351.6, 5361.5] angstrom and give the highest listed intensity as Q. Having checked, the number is 1.24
